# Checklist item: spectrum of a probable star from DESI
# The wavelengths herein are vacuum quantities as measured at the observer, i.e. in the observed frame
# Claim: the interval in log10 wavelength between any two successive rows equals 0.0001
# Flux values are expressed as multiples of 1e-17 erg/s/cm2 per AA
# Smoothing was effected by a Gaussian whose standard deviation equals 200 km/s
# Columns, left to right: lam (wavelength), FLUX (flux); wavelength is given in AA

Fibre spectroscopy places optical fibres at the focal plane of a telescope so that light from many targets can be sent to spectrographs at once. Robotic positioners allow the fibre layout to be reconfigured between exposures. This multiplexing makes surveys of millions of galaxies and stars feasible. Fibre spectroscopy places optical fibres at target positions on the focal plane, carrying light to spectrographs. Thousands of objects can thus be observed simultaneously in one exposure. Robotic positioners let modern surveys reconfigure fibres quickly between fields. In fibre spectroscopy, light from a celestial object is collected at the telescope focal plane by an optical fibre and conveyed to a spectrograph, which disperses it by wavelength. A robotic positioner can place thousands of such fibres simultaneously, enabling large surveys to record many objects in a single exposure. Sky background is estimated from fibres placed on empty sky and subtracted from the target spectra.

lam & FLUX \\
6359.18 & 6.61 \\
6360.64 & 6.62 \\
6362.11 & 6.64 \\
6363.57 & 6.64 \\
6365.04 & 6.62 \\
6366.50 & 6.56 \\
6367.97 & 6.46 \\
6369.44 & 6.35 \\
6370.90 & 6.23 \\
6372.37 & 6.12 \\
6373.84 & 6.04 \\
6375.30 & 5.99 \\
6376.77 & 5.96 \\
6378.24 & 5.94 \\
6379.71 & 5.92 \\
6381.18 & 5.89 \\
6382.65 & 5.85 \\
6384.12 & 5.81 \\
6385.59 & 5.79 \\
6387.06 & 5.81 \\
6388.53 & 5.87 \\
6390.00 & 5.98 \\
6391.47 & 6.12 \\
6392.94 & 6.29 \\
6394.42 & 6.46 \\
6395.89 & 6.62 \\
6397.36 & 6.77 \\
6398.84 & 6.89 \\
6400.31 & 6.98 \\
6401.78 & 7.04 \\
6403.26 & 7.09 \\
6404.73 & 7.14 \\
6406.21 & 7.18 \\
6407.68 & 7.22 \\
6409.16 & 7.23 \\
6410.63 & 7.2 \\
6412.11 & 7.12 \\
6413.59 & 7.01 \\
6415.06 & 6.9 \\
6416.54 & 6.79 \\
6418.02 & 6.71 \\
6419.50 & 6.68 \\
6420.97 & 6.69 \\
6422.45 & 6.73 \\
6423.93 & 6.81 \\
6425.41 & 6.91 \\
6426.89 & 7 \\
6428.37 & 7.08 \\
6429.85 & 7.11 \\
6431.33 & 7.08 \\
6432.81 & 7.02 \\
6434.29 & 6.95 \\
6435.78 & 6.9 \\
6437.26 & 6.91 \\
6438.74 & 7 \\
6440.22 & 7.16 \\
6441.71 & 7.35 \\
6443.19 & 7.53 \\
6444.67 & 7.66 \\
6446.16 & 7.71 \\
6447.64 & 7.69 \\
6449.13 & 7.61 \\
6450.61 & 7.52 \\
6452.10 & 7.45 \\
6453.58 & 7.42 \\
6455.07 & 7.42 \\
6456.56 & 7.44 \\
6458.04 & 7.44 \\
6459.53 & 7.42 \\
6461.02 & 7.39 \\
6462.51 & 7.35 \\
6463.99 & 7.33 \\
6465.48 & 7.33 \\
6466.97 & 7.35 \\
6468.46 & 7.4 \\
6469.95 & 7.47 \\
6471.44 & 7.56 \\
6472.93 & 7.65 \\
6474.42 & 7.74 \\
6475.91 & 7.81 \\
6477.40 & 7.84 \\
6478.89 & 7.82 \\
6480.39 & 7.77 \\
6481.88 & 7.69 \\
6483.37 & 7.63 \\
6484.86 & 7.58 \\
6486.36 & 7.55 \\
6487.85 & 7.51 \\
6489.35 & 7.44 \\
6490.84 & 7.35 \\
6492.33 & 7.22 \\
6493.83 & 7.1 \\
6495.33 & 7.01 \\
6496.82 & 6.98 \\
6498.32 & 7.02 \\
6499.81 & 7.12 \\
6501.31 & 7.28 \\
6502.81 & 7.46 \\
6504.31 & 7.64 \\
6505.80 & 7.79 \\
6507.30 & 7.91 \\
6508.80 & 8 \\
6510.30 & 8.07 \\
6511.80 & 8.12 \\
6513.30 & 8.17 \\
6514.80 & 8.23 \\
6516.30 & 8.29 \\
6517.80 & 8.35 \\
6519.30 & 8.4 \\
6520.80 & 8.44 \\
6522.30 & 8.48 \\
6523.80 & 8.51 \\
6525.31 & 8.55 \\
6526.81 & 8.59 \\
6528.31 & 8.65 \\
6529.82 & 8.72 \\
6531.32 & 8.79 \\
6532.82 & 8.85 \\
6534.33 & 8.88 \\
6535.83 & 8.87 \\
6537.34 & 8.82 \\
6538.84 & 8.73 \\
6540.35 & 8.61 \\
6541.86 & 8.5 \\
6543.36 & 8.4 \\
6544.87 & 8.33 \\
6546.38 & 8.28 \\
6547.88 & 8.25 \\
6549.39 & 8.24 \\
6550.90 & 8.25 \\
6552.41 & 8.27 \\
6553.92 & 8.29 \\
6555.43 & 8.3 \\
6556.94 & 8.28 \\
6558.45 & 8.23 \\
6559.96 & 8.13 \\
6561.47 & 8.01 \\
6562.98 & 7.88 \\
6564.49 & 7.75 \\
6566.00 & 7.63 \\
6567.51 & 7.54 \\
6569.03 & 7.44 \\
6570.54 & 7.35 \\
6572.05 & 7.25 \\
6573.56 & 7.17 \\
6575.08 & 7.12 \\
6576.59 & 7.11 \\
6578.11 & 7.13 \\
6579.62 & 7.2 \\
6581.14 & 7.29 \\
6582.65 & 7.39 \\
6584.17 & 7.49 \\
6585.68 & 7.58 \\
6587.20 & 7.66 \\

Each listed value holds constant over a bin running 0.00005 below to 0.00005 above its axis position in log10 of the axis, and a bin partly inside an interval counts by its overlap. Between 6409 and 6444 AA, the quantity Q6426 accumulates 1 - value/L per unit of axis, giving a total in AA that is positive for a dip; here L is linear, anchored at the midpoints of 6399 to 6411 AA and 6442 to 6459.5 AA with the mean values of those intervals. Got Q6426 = 1.5 AA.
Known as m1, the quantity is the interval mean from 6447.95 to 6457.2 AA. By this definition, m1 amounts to 7.48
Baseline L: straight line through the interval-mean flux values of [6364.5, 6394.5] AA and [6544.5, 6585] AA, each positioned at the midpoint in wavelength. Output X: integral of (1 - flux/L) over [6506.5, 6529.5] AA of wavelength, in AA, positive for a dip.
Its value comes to -3.1 AA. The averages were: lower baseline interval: 6.09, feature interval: 8.32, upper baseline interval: 7.76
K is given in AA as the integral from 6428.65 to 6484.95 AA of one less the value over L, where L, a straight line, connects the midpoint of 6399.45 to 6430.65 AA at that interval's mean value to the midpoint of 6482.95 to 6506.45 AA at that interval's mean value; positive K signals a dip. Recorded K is -2.0 AA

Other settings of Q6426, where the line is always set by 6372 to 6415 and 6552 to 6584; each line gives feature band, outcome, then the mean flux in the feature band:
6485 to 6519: -2.01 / 7.63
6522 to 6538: -2.85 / 8.7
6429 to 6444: -0.76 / 7.1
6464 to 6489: -2.01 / 7.59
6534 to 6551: -2.37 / 8.51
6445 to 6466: -1.78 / 7.47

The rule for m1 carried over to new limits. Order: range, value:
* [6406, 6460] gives 7.16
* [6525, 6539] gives 8.76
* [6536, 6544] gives 8.63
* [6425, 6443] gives 7.06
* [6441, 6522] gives 7.61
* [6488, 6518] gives 7.61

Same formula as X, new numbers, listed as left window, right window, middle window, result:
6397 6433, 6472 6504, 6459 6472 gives -0.2 AA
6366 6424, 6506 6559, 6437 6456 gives -0.6 AA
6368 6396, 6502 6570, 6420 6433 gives -0.5 AA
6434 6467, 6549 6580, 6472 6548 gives -4.5 AA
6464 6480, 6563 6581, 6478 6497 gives 0.2 AA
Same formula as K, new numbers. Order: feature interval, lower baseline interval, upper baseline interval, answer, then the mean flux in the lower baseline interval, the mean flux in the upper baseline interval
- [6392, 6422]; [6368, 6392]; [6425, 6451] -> -1.5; 5.99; 7.23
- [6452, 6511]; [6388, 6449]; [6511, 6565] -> 1.7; 6.95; 8.4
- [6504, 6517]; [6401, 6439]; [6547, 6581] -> -1.0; 6.98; 7.76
